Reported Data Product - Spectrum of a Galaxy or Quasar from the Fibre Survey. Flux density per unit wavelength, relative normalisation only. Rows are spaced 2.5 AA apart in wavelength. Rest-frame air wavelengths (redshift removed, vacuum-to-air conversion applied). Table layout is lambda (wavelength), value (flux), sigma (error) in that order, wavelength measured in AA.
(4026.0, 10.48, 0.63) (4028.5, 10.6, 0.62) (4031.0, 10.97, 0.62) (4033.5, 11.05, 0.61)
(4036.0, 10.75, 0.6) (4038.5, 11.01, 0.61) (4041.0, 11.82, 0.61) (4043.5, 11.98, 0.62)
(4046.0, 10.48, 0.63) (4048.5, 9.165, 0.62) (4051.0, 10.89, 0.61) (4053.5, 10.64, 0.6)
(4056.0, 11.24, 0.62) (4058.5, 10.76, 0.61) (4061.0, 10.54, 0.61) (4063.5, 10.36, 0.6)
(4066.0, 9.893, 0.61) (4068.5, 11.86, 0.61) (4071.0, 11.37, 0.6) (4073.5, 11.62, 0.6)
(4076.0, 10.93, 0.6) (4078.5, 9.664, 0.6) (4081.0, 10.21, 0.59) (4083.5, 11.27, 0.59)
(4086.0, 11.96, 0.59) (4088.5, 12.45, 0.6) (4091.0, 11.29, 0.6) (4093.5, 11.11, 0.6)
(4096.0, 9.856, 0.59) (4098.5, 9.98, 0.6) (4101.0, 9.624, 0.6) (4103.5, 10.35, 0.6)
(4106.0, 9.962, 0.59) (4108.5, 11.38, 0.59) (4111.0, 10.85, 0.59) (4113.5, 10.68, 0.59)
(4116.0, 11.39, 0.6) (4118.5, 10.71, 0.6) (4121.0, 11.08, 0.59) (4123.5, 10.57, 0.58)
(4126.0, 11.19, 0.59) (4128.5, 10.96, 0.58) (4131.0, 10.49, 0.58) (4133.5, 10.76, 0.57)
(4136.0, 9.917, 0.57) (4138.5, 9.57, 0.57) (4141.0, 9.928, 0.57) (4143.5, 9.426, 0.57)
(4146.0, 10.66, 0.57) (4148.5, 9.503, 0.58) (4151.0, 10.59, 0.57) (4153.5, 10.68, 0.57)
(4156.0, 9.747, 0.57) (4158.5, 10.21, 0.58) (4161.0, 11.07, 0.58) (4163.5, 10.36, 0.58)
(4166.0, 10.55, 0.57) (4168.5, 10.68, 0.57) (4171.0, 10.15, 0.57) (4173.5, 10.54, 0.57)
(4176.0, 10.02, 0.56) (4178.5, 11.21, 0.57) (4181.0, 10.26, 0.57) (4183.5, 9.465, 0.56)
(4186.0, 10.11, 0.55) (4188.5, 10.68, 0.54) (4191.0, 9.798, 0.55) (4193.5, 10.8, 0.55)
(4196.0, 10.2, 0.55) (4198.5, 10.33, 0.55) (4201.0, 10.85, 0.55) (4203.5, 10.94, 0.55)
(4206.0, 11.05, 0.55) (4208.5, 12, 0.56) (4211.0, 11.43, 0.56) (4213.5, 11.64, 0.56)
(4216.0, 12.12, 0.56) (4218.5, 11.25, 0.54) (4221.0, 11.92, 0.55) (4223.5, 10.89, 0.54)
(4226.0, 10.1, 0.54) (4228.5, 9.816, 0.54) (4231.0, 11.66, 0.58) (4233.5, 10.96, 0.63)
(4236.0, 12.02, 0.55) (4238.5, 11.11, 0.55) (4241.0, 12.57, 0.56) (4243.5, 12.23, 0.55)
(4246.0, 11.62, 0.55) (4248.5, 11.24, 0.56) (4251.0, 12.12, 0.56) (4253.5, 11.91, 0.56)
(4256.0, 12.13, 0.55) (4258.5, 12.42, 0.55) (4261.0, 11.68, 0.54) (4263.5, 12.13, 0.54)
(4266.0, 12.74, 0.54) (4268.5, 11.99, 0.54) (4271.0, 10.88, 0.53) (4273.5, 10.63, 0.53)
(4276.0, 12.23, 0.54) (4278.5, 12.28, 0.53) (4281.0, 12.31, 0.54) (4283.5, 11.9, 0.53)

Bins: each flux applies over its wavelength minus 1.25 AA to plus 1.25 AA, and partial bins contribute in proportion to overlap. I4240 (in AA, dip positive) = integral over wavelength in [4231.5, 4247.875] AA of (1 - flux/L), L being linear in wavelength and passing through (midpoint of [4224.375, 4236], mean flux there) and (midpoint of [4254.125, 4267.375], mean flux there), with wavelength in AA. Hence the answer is -0.73 AA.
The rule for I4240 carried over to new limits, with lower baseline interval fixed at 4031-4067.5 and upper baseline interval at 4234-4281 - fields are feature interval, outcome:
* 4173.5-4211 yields 3.11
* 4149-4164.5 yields 1.29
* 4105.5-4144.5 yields 2.09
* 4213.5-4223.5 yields 0.03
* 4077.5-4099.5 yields 0.18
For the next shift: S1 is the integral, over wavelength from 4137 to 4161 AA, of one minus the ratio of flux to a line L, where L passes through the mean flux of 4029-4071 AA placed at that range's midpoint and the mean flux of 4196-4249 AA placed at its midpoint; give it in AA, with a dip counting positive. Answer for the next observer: 2.2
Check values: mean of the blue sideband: 10.8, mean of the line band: 10.1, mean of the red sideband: 11.3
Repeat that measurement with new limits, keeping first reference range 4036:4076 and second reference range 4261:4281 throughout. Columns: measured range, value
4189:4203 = 1.3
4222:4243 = 0.9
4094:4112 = 1.3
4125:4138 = 0.8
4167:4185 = 1.7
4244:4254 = 0.0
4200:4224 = 0.3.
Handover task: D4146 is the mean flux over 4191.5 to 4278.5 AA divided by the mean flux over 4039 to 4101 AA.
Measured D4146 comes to 1.1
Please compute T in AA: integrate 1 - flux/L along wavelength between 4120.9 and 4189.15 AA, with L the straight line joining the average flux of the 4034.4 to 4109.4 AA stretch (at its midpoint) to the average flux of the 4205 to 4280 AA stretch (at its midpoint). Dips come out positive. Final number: 5.20 AA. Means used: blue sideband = 10.8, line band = 10.4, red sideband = 11.6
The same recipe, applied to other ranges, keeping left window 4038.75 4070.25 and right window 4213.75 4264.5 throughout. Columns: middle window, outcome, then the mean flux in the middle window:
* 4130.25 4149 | 1.9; 10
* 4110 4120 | 0.1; 10.9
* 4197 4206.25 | 0.6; 10.7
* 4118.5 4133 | 0.4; 10.8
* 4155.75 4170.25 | 1.0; 10.5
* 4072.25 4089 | -0.3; 11.1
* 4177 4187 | 1.0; 10.3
